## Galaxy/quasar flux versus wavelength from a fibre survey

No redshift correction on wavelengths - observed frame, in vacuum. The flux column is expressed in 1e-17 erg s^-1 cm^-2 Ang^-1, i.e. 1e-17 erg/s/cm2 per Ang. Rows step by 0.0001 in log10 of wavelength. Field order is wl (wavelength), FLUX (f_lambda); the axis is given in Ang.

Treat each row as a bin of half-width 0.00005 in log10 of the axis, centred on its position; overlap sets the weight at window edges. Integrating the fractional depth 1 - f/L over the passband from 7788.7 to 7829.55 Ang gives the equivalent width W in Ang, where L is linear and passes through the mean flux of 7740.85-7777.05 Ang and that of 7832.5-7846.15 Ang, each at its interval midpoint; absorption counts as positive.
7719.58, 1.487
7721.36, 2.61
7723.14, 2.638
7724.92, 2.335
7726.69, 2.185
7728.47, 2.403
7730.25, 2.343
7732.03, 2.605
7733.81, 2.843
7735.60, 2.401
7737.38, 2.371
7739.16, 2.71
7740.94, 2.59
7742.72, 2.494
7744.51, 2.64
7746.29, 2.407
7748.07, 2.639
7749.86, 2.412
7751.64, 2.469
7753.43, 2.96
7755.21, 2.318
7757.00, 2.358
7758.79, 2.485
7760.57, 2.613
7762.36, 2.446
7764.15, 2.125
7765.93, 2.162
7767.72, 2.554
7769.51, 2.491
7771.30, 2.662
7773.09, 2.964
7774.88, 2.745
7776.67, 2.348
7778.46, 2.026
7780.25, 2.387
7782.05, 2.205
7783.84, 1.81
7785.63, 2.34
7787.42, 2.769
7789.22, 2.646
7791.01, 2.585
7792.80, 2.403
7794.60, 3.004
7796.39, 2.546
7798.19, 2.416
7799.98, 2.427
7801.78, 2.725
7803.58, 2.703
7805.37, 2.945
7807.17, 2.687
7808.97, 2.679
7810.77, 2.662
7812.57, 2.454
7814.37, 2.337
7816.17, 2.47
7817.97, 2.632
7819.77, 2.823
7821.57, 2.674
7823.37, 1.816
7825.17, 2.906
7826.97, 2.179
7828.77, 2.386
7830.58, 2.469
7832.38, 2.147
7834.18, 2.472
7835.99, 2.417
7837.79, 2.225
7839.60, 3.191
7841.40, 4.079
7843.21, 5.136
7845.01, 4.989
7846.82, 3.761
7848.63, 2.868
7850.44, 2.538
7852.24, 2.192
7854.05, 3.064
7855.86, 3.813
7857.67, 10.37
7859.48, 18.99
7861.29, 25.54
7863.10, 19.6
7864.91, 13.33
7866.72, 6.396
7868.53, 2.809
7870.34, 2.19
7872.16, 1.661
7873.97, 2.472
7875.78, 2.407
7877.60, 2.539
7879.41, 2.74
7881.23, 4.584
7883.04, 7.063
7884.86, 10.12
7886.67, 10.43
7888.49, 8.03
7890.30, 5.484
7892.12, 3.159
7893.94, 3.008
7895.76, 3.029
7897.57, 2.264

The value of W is 6.7 Ang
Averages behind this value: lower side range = 2.52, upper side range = 3.43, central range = 2.57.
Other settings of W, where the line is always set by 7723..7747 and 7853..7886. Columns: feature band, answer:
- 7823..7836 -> 8.03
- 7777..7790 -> 6.16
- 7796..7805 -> 4.40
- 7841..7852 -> 4.90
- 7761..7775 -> 4.73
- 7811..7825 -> 7.92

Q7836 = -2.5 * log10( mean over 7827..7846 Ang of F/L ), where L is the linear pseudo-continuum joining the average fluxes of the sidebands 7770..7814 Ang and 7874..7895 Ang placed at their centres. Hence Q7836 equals 0.25 mag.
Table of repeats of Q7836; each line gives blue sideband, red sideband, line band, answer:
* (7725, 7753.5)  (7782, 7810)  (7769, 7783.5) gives 0.042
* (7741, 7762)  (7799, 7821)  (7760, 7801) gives 0.049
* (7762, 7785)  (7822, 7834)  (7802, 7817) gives -0.117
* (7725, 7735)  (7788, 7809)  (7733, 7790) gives 0.028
